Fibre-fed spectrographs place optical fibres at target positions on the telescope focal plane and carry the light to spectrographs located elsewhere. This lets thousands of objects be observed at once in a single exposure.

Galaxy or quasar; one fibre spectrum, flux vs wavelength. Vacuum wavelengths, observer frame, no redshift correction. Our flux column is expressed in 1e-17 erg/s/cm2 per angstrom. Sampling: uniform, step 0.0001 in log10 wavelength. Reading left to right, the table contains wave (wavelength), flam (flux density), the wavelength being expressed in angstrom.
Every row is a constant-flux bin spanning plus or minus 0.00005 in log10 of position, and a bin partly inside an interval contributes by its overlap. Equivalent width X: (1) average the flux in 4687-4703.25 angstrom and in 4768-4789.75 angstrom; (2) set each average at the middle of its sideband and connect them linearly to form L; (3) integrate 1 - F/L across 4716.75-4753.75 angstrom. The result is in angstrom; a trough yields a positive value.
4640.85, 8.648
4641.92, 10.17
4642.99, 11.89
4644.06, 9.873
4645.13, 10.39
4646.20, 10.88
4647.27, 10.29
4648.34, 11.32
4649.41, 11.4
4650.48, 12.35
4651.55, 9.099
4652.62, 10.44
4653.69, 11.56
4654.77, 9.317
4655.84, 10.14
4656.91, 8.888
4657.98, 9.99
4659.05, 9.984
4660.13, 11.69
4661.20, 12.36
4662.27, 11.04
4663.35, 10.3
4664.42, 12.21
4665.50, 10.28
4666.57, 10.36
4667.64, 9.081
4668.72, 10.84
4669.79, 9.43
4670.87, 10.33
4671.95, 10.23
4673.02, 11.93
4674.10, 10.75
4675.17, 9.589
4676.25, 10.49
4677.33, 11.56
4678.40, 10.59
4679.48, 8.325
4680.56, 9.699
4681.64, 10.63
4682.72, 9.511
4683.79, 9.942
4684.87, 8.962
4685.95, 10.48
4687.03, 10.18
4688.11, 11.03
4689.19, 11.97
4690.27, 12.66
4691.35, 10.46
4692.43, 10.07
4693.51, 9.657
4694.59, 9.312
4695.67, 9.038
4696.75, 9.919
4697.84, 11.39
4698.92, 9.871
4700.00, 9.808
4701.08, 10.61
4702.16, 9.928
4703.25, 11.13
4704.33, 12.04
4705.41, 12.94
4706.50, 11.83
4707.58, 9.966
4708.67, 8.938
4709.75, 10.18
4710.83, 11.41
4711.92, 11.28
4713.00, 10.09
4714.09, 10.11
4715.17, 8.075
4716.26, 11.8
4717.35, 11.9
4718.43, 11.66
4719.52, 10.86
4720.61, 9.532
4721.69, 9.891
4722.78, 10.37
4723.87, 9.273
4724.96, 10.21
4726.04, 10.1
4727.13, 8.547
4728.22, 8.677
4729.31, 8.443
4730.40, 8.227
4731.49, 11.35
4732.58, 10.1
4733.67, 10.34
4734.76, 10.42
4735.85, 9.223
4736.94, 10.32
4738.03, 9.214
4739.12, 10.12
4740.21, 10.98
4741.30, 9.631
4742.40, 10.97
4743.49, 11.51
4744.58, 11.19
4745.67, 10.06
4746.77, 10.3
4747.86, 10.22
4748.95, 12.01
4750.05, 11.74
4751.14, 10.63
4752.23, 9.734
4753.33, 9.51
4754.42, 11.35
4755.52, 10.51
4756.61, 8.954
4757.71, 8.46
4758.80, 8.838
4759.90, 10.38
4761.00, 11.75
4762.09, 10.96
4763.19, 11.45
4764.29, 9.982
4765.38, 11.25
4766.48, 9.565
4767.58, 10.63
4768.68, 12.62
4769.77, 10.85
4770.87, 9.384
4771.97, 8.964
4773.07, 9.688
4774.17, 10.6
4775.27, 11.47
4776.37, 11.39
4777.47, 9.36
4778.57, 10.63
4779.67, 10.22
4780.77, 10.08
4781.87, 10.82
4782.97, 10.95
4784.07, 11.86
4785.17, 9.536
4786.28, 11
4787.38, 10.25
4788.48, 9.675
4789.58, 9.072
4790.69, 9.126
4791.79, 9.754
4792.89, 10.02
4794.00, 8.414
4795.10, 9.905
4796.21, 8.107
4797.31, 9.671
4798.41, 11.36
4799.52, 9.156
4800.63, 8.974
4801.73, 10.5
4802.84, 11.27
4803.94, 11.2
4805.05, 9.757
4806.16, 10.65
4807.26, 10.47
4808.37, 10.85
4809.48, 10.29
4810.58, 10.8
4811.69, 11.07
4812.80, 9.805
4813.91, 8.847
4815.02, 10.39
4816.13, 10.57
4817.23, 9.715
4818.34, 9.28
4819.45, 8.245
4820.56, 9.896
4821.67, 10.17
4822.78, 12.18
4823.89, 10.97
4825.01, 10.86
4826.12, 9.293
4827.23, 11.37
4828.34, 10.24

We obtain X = 0.8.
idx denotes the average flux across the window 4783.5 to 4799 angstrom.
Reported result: 9.84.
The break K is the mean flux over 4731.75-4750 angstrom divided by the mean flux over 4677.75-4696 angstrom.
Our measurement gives 1.03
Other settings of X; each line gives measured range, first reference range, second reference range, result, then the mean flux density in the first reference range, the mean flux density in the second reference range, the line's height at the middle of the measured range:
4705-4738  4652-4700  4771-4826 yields 0.4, 10.4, 10.1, 10.3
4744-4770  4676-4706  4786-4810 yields -1.0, 10.4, 9.96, 10.1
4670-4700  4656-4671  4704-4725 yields 0.7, 10.5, 10.6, 10.5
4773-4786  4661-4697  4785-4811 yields -0.7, 10.4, 9.99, 10.1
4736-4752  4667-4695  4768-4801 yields -0.6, 10.3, 10.1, 10.2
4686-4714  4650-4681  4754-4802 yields -0.7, 10.4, 10.2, 10.4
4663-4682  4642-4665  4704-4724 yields 0.6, 10.7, 10.7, 10.7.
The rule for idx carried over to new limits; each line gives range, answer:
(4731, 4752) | 10.5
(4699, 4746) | 10.3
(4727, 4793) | 10.3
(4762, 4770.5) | 10.9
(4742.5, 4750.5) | 11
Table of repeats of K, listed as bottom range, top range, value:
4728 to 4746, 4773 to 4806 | 1.01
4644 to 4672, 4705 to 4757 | 0.98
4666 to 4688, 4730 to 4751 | 1.03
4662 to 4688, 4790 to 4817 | 0.98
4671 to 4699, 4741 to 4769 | 1.02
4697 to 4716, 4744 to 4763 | 0.98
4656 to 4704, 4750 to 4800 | 0.98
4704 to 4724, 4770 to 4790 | 0.97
